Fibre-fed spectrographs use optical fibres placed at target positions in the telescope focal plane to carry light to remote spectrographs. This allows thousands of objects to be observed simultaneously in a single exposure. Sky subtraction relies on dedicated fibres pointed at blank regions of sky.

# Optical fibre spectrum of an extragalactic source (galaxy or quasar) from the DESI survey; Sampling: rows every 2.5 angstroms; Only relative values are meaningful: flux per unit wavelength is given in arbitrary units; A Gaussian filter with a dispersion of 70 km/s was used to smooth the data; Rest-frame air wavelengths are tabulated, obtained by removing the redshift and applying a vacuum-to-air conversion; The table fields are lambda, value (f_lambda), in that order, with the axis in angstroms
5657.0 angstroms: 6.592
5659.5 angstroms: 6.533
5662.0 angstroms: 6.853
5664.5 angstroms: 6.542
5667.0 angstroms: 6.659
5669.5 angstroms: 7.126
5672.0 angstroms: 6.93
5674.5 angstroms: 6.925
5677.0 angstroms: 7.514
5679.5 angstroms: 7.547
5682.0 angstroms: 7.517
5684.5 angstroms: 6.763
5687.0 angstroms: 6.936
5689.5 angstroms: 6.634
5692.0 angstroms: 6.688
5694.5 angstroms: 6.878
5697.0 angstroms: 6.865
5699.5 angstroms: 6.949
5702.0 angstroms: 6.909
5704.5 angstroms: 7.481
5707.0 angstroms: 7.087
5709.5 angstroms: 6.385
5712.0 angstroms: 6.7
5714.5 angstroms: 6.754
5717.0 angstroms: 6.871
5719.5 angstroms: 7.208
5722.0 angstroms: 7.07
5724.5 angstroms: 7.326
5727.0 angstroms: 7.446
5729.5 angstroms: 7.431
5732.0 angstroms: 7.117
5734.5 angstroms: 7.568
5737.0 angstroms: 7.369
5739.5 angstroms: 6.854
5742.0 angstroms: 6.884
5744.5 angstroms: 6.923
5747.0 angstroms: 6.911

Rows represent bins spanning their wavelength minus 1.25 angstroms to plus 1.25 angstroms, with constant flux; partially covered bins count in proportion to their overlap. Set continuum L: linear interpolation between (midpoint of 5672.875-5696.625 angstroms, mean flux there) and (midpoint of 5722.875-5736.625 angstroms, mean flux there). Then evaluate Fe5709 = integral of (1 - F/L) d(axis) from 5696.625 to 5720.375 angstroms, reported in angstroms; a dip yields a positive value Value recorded 0.96 angstroms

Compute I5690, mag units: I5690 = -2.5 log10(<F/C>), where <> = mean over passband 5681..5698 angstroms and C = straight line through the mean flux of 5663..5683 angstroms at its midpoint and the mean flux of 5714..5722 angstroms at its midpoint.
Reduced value 0.02 mag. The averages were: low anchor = 7.09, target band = 6.89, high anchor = 6.98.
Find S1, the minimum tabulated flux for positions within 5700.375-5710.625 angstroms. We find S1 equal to 6.385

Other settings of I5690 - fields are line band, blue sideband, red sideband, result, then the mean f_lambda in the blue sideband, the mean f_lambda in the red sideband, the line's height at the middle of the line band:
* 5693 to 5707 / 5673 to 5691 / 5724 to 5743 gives 0.02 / 7.11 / 7.25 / 7.16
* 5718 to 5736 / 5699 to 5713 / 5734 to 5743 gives -0.04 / 6.92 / 7.14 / 7.06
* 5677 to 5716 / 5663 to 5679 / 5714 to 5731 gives 0.02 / 6.98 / 7.18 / 7.07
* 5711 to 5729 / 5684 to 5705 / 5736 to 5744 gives -0.02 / 6.88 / 7.01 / 6.96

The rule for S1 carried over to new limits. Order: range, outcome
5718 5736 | 7.07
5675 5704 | 6.634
